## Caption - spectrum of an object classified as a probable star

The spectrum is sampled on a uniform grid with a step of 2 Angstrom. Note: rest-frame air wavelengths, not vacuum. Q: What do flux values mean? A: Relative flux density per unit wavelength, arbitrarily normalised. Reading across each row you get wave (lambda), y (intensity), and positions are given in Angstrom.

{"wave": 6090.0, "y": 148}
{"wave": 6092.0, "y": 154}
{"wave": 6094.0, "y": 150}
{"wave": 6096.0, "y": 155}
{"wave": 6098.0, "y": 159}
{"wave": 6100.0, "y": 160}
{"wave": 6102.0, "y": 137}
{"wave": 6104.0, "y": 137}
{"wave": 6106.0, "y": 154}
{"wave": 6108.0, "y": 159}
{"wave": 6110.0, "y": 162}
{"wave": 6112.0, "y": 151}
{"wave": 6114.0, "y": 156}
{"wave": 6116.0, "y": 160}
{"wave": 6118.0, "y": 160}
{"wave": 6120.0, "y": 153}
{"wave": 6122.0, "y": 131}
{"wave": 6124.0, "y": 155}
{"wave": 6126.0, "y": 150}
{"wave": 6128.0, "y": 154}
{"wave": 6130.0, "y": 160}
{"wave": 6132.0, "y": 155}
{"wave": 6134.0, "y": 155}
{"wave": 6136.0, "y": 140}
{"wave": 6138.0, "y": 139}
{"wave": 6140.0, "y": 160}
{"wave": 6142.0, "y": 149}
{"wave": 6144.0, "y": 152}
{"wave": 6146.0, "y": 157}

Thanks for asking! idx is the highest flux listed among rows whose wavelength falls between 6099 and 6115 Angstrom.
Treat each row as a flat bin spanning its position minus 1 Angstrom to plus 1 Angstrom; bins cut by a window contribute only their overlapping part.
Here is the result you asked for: 162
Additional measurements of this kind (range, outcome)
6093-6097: 155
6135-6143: 160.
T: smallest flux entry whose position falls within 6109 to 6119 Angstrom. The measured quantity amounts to 151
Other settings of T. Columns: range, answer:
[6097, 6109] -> 137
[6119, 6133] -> 131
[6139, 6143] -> 149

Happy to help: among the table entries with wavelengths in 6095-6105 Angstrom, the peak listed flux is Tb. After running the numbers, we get 160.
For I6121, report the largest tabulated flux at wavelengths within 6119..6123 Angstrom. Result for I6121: 153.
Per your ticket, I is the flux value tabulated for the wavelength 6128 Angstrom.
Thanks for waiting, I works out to 154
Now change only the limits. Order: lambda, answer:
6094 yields 150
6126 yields 150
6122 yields 131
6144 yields 152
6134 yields 155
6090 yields 148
